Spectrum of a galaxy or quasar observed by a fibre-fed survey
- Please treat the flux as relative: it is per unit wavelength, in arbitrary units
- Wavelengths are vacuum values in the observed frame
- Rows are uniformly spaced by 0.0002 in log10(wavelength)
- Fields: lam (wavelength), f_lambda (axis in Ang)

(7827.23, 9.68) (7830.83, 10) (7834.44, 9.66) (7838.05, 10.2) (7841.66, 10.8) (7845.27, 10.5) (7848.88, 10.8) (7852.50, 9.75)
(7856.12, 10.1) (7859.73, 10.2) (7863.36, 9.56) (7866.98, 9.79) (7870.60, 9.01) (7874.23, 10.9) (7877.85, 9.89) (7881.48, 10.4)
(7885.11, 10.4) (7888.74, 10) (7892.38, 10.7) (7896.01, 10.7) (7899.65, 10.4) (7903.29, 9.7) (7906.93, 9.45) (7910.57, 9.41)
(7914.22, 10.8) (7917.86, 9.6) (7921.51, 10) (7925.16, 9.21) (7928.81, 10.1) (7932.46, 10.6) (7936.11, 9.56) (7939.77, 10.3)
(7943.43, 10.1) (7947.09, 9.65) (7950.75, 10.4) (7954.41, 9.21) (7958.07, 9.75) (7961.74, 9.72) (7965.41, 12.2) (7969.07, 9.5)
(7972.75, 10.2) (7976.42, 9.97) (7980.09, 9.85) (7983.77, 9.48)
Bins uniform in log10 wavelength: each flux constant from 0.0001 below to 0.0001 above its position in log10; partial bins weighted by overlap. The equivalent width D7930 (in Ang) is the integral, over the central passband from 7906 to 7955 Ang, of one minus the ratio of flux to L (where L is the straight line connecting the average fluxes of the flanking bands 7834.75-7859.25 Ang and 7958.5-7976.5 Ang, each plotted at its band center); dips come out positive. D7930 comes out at 1.9 Ang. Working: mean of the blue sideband 10.3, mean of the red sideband 10.3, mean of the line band 9.91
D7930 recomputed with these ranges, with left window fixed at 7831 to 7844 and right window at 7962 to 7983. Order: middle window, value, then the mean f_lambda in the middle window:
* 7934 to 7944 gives 0.2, 9.99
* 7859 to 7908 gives 0.6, 10.1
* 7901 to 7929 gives 1.2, 9.77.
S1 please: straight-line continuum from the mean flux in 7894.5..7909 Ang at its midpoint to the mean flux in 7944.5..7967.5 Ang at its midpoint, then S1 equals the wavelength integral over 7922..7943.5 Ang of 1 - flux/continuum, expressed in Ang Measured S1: 0.3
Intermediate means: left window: 10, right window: 10.1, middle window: 9.97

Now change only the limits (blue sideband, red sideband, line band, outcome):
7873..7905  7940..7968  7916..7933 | 0.63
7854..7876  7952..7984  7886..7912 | -0.31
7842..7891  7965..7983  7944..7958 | 0.49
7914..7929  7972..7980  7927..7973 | -0.75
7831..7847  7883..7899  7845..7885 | 1.05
